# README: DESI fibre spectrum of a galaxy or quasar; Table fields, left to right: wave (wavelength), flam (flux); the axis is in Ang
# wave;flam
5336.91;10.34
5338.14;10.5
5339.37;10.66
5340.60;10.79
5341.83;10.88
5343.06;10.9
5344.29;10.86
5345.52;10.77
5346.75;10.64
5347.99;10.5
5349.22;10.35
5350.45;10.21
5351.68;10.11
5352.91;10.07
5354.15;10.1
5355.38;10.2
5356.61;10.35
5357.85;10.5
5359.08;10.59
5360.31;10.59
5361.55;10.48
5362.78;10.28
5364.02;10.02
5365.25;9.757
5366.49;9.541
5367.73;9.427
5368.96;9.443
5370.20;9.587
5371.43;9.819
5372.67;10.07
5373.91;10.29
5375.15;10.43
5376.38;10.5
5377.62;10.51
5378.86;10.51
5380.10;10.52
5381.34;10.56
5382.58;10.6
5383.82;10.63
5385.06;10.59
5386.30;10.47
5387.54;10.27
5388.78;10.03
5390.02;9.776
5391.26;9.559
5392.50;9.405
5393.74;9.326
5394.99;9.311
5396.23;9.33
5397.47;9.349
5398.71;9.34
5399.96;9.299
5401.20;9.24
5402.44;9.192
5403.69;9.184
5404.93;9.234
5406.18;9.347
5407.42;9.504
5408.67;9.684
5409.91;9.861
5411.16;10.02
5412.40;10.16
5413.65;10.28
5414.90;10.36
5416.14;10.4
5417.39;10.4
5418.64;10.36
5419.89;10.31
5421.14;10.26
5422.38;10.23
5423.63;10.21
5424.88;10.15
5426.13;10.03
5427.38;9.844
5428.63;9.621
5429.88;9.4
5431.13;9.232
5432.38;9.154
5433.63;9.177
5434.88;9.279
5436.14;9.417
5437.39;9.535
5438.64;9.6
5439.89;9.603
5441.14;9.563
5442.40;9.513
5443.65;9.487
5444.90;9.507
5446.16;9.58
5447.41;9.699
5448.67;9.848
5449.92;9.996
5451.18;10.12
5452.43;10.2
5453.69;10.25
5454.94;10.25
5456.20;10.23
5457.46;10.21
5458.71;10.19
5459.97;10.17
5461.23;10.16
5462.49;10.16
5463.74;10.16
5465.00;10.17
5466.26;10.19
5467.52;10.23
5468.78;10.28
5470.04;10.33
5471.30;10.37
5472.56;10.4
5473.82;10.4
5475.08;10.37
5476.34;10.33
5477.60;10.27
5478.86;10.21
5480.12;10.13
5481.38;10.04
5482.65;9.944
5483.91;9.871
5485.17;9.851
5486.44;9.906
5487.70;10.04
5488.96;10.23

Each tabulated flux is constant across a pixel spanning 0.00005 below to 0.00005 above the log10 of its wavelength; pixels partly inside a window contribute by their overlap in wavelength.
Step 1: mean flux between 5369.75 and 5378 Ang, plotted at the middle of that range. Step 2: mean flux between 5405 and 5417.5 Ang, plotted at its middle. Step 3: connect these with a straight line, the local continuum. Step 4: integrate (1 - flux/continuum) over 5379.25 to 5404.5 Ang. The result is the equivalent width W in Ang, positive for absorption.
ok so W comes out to 0.7 Ang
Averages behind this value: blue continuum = 10.2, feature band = 9.8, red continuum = 9.95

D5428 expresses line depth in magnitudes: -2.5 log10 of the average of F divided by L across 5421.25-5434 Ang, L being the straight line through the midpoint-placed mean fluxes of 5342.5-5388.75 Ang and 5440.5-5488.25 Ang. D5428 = 0.04 mag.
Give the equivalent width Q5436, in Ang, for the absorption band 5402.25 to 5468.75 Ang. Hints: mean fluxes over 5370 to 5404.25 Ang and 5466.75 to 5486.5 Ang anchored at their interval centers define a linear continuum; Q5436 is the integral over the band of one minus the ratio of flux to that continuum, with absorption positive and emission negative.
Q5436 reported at 1.3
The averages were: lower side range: 9.92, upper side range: 10.2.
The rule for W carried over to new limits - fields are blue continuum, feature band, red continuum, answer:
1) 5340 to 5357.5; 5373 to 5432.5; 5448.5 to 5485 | 2.4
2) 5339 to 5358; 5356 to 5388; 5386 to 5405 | -0.8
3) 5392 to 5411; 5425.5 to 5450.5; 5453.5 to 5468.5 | 0.8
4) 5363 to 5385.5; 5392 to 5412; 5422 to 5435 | 1.0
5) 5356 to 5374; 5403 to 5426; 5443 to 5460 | 0.0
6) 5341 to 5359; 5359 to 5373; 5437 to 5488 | 0.6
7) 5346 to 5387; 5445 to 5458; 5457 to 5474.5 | 0.3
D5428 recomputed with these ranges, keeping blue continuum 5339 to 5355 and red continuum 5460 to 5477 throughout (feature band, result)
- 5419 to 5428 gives 0.02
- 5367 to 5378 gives 0.05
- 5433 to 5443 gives 0.10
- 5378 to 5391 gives 0.01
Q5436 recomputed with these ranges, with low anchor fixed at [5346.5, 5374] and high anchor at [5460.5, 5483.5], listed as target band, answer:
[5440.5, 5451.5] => 0.6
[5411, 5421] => -0.1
